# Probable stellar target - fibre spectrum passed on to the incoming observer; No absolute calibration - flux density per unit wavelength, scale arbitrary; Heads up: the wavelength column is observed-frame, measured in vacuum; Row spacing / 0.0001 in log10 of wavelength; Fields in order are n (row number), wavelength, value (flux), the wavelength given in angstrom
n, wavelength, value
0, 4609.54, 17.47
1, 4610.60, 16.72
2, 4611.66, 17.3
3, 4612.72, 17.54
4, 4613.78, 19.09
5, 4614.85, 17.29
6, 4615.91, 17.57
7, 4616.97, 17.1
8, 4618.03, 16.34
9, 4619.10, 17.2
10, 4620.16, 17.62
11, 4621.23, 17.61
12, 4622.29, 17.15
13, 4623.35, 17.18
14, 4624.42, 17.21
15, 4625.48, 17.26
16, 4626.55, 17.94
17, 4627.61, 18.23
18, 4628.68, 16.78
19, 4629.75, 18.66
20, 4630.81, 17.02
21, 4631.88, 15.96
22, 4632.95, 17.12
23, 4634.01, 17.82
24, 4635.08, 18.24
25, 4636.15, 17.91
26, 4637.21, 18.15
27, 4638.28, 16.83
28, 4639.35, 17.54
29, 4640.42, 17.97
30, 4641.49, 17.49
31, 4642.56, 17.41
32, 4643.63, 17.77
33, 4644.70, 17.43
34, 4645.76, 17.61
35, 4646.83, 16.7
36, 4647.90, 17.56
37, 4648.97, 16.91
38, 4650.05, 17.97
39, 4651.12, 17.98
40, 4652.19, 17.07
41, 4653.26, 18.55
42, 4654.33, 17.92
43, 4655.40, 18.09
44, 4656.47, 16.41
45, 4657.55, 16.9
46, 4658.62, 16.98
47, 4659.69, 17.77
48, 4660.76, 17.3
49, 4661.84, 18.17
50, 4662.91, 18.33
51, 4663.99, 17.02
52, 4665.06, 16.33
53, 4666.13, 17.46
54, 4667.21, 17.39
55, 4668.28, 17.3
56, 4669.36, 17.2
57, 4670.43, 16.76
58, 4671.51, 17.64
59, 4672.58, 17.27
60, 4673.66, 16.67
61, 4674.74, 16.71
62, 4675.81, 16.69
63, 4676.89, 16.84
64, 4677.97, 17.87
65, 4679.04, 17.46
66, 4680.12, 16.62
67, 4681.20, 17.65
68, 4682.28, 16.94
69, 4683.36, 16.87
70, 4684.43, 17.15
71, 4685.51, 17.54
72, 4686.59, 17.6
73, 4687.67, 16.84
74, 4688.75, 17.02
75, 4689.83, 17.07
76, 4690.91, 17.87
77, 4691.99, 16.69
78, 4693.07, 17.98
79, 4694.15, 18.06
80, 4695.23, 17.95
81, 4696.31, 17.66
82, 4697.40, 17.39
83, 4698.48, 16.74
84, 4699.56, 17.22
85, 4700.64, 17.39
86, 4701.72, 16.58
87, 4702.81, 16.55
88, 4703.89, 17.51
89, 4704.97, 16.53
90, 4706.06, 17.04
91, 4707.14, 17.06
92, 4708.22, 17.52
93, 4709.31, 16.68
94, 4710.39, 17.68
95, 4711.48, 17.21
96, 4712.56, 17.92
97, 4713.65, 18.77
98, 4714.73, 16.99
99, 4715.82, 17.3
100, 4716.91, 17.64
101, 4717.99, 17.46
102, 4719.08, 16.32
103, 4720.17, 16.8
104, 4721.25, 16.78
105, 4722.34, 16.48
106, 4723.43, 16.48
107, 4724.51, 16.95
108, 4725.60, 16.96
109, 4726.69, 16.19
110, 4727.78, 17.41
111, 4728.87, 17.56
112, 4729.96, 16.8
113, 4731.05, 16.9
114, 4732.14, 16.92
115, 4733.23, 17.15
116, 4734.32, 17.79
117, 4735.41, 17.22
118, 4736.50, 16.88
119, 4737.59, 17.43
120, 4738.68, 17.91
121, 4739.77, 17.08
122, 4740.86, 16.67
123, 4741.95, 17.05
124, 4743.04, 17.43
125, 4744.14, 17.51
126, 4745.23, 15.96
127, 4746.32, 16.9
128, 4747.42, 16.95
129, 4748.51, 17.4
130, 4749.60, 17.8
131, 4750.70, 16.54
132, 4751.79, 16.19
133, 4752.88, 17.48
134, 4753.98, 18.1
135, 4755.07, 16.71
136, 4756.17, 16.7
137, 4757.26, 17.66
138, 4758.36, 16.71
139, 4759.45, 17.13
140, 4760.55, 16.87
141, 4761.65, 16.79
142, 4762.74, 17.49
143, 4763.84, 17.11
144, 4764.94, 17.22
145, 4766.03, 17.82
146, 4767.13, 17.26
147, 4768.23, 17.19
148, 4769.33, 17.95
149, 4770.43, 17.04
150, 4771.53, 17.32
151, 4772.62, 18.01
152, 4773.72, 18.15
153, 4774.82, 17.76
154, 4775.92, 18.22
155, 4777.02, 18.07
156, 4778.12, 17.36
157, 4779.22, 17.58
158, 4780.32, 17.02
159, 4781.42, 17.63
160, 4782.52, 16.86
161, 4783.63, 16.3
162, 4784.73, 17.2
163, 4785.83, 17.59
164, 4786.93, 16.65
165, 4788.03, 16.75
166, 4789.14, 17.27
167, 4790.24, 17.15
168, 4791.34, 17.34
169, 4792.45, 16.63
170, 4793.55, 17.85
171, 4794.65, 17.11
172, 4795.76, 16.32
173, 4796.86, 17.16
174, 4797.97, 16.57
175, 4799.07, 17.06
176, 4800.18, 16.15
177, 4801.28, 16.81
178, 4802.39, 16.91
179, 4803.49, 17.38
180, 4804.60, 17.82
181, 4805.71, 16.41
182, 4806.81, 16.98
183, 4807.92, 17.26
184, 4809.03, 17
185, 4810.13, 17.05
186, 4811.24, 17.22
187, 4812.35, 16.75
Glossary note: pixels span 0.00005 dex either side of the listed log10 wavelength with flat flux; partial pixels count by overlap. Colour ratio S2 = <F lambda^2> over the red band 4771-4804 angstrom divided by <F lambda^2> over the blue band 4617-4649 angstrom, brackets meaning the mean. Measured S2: 1.05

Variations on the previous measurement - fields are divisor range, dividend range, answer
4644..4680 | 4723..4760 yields 1.02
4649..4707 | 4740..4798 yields 1.03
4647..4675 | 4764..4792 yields 1.05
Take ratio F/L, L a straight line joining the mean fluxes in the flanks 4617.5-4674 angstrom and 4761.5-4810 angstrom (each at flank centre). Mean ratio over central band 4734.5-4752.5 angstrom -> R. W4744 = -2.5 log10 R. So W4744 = 0.01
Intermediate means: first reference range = 17.4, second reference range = 17.2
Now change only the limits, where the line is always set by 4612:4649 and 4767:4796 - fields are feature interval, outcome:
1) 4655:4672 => 0.01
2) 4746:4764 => 0.02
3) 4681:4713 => 0.01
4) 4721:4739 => 0.02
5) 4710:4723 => 0.01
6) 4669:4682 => 0.02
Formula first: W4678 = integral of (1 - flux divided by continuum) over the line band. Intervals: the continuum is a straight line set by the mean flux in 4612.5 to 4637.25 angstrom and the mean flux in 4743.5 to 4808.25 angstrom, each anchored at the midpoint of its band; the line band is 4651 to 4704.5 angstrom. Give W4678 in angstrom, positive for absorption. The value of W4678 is 0.3 angstrom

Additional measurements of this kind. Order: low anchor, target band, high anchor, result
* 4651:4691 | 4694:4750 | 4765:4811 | 0.33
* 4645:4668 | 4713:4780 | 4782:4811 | -0.26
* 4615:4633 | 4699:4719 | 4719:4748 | -0.23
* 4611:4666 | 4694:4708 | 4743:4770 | 0.09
